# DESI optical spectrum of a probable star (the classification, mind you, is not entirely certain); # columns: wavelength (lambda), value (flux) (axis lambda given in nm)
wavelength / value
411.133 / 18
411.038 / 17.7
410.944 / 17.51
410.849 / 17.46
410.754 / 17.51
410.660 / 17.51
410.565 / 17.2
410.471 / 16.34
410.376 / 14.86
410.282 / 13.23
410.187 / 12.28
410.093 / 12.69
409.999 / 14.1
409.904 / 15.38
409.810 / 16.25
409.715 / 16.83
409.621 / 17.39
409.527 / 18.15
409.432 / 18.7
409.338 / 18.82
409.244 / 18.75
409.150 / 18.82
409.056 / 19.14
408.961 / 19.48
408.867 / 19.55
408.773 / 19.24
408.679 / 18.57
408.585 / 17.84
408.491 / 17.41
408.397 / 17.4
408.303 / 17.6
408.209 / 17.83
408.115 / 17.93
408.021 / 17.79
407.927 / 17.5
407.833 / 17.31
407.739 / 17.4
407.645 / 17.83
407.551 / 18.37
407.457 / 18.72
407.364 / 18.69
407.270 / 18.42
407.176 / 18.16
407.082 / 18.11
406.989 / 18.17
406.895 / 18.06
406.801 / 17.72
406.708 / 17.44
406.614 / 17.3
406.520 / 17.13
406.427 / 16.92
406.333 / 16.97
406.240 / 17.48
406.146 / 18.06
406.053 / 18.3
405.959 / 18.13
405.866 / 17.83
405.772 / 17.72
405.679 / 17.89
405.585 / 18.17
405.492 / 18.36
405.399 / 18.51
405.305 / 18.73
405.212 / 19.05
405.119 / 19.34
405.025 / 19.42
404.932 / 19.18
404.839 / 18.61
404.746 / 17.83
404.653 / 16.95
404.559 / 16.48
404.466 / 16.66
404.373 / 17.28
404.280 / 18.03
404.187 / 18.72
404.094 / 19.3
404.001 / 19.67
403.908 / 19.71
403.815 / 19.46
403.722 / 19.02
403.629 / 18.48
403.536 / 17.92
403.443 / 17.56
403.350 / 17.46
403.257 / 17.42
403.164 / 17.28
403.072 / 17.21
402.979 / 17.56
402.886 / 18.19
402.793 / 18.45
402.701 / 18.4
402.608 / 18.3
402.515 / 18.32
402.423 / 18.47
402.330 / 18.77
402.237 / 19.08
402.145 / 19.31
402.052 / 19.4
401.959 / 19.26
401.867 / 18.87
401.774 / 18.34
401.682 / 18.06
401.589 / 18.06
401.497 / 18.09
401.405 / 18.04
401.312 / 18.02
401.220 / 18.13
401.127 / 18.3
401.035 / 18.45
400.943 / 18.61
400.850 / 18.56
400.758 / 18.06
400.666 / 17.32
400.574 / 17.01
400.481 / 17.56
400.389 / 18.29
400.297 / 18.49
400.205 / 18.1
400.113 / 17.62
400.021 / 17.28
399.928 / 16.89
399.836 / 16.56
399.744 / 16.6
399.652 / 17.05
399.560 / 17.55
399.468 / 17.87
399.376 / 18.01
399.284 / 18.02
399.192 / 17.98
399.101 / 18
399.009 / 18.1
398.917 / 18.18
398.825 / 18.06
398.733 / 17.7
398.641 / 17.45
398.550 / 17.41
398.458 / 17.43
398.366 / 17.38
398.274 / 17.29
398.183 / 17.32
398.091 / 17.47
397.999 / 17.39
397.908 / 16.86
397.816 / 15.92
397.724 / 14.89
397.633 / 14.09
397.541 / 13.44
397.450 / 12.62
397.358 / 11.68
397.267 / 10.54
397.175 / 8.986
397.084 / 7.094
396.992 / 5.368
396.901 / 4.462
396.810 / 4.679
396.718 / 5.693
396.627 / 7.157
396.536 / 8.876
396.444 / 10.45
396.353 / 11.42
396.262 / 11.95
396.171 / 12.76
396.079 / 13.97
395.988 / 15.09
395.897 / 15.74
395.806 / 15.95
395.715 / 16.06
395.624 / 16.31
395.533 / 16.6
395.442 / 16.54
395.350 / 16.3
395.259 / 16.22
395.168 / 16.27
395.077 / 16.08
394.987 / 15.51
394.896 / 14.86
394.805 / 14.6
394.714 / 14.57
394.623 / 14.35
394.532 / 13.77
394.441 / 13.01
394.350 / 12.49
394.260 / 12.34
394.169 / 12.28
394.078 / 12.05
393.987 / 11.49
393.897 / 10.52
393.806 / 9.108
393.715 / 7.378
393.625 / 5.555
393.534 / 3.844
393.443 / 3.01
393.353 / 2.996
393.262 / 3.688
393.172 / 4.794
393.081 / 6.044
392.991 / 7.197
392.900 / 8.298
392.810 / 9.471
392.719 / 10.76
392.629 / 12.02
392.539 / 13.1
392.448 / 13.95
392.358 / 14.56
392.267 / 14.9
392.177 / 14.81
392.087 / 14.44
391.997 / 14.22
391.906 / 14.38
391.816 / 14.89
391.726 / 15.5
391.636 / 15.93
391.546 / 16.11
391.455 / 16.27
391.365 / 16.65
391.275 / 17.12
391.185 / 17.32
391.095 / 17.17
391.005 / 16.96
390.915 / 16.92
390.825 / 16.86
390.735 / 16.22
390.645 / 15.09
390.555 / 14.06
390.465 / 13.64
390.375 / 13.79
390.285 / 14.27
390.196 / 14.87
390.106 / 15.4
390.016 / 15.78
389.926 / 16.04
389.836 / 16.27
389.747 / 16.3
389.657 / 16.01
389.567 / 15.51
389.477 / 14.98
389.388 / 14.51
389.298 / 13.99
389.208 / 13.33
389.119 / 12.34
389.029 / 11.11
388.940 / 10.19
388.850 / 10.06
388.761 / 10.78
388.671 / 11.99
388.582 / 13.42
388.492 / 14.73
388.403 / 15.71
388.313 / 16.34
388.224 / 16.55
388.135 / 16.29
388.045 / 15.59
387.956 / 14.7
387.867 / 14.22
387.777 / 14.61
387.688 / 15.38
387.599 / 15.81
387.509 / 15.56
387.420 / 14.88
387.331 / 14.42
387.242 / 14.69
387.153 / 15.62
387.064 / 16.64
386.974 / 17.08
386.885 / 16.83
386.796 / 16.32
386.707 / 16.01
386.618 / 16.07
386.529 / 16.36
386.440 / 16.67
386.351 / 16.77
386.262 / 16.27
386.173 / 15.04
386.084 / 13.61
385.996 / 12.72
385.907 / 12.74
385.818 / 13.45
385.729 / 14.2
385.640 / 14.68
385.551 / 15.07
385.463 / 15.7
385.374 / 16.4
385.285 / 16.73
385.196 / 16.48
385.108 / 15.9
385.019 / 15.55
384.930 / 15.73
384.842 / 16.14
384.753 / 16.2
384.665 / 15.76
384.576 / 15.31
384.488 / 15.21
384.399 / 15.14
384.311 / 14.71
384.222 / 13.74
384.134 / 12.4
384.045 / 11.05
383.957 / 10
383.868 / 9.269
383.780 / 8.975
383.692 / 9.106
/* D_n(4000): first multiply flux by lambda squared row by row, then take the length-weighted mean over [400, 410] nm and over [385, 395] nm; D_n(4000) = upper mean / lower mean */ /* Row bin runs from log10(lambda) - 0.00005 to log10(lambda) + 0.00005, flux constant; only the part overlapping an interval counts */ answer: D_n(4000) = 1.42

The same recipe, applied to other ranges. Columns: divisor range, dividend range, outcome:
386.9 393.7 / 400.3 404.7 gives 1.43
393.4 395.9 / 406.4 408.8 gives 1.47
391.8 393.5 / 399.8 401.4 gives 1.81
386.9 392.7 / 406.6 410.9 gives 1.29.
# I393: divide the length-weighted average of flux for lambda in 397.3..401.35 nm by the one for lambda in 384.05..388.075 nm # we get 1.12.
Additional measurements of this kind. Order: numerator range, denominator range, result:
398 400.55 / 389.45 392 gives 1.12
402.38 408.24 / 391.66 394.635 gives 1.70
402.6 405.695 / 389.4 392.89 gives 1.22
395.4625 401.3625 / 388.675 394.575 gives 1.20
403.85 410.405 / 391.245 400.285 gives 1.32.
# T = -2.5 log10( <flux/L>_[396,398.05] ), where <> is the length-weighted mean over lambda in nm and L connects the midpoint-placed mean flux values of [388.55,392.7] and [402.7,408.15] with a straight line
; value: 0.42 mag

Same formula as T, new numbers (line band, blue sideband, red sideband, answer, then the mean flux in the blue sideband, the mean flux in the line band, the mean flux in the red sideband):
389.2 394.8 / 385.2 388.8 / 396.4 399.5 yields 0.13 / 15.2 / 13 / 13.9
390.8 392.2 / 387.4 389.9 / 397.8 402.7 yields -0.05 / 14.3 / 16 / 17.9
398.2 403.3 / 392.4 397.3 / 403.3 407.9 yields -0.21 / 11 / 18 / 18.1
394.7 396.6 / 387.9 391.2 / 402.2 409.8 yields 0.10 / 14.7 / 14.5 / 18.1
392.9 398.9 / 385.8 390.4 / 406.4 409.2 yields 0.29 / 14.8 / 12.3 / 18.1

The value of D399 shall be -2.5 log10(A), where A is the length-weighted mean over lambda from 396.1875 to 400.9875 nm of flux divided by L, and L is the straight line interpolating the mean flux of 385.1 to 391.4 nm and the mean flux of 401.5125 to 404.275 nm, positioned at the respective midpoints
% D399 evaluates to 0.17 mag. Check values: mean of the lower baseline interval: 15.1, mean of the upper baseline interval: 18.5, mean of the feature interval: 15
